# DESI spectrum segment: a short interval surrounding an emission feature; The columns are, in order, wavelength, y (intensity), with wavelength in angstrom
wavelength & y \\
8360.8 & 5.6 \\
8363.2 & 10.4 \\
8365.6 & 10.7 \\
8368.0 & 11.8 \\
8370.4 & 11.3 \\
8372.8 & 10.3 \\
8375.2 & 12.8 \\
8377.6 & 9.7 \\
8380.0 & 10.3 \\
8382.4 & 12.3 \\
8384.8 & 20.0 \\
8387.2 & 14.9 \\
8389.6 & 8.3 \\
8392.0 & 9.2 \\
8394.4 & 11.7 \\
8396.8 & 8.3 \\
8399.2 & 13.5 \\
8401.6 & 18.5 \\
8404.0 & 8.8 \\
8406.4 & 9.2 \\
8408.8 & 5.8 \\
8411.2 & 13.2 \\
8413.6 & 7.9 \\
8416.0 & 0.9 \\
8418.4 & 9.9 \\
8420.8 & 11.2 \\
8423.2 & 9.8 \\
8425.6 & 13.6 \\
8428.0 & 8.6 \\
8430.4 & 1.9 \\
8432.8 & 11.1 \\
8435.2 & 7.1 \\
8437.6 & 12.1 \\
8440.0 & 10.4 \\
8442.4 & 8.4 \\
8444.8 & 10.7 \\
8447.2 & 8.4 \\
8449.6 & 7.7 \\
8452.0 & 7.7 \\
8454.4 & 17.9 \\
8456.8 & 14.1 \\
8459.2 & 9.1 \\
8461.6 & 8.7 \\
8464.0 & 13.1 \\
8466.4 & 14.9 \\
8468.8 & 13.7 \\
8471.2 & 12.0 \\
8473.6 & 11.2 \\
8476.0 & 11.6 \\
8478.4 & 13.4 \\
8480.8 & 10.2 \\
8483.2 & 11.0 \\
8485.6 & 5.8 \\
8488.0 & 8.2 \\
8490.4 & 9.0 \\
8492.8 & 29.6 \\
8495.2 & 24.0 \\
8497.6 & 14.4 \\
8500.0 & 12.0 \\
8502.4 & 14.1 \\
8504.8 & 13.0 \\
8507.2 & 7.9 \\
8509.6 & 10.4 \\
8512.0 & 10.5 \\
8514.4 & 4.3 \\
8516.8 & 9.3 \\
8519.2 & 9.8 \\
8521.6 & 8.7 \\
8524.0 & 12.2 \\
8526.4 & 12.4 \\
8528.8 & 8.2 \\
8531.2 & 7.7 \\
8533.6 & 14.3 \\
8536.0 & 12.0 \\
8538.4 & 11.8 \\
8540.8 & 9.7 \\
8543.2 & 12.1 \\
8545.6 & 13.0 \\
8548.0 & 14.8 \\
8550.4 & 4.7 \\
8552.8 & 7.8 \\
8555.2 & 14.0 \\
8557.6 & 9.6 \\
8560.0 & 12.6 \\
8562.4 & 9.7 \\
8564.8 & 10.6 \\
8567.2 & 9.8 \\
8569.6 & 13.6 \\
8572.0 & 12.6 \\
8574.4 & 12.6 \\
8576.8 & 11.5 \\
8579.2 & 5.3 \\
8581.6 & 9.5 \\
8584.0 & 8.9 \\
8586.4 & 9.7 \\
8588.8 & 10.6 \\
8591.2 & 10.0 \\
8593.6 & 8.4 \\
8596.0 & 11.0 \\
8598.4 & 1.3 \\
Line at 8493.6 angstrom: Hgamma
